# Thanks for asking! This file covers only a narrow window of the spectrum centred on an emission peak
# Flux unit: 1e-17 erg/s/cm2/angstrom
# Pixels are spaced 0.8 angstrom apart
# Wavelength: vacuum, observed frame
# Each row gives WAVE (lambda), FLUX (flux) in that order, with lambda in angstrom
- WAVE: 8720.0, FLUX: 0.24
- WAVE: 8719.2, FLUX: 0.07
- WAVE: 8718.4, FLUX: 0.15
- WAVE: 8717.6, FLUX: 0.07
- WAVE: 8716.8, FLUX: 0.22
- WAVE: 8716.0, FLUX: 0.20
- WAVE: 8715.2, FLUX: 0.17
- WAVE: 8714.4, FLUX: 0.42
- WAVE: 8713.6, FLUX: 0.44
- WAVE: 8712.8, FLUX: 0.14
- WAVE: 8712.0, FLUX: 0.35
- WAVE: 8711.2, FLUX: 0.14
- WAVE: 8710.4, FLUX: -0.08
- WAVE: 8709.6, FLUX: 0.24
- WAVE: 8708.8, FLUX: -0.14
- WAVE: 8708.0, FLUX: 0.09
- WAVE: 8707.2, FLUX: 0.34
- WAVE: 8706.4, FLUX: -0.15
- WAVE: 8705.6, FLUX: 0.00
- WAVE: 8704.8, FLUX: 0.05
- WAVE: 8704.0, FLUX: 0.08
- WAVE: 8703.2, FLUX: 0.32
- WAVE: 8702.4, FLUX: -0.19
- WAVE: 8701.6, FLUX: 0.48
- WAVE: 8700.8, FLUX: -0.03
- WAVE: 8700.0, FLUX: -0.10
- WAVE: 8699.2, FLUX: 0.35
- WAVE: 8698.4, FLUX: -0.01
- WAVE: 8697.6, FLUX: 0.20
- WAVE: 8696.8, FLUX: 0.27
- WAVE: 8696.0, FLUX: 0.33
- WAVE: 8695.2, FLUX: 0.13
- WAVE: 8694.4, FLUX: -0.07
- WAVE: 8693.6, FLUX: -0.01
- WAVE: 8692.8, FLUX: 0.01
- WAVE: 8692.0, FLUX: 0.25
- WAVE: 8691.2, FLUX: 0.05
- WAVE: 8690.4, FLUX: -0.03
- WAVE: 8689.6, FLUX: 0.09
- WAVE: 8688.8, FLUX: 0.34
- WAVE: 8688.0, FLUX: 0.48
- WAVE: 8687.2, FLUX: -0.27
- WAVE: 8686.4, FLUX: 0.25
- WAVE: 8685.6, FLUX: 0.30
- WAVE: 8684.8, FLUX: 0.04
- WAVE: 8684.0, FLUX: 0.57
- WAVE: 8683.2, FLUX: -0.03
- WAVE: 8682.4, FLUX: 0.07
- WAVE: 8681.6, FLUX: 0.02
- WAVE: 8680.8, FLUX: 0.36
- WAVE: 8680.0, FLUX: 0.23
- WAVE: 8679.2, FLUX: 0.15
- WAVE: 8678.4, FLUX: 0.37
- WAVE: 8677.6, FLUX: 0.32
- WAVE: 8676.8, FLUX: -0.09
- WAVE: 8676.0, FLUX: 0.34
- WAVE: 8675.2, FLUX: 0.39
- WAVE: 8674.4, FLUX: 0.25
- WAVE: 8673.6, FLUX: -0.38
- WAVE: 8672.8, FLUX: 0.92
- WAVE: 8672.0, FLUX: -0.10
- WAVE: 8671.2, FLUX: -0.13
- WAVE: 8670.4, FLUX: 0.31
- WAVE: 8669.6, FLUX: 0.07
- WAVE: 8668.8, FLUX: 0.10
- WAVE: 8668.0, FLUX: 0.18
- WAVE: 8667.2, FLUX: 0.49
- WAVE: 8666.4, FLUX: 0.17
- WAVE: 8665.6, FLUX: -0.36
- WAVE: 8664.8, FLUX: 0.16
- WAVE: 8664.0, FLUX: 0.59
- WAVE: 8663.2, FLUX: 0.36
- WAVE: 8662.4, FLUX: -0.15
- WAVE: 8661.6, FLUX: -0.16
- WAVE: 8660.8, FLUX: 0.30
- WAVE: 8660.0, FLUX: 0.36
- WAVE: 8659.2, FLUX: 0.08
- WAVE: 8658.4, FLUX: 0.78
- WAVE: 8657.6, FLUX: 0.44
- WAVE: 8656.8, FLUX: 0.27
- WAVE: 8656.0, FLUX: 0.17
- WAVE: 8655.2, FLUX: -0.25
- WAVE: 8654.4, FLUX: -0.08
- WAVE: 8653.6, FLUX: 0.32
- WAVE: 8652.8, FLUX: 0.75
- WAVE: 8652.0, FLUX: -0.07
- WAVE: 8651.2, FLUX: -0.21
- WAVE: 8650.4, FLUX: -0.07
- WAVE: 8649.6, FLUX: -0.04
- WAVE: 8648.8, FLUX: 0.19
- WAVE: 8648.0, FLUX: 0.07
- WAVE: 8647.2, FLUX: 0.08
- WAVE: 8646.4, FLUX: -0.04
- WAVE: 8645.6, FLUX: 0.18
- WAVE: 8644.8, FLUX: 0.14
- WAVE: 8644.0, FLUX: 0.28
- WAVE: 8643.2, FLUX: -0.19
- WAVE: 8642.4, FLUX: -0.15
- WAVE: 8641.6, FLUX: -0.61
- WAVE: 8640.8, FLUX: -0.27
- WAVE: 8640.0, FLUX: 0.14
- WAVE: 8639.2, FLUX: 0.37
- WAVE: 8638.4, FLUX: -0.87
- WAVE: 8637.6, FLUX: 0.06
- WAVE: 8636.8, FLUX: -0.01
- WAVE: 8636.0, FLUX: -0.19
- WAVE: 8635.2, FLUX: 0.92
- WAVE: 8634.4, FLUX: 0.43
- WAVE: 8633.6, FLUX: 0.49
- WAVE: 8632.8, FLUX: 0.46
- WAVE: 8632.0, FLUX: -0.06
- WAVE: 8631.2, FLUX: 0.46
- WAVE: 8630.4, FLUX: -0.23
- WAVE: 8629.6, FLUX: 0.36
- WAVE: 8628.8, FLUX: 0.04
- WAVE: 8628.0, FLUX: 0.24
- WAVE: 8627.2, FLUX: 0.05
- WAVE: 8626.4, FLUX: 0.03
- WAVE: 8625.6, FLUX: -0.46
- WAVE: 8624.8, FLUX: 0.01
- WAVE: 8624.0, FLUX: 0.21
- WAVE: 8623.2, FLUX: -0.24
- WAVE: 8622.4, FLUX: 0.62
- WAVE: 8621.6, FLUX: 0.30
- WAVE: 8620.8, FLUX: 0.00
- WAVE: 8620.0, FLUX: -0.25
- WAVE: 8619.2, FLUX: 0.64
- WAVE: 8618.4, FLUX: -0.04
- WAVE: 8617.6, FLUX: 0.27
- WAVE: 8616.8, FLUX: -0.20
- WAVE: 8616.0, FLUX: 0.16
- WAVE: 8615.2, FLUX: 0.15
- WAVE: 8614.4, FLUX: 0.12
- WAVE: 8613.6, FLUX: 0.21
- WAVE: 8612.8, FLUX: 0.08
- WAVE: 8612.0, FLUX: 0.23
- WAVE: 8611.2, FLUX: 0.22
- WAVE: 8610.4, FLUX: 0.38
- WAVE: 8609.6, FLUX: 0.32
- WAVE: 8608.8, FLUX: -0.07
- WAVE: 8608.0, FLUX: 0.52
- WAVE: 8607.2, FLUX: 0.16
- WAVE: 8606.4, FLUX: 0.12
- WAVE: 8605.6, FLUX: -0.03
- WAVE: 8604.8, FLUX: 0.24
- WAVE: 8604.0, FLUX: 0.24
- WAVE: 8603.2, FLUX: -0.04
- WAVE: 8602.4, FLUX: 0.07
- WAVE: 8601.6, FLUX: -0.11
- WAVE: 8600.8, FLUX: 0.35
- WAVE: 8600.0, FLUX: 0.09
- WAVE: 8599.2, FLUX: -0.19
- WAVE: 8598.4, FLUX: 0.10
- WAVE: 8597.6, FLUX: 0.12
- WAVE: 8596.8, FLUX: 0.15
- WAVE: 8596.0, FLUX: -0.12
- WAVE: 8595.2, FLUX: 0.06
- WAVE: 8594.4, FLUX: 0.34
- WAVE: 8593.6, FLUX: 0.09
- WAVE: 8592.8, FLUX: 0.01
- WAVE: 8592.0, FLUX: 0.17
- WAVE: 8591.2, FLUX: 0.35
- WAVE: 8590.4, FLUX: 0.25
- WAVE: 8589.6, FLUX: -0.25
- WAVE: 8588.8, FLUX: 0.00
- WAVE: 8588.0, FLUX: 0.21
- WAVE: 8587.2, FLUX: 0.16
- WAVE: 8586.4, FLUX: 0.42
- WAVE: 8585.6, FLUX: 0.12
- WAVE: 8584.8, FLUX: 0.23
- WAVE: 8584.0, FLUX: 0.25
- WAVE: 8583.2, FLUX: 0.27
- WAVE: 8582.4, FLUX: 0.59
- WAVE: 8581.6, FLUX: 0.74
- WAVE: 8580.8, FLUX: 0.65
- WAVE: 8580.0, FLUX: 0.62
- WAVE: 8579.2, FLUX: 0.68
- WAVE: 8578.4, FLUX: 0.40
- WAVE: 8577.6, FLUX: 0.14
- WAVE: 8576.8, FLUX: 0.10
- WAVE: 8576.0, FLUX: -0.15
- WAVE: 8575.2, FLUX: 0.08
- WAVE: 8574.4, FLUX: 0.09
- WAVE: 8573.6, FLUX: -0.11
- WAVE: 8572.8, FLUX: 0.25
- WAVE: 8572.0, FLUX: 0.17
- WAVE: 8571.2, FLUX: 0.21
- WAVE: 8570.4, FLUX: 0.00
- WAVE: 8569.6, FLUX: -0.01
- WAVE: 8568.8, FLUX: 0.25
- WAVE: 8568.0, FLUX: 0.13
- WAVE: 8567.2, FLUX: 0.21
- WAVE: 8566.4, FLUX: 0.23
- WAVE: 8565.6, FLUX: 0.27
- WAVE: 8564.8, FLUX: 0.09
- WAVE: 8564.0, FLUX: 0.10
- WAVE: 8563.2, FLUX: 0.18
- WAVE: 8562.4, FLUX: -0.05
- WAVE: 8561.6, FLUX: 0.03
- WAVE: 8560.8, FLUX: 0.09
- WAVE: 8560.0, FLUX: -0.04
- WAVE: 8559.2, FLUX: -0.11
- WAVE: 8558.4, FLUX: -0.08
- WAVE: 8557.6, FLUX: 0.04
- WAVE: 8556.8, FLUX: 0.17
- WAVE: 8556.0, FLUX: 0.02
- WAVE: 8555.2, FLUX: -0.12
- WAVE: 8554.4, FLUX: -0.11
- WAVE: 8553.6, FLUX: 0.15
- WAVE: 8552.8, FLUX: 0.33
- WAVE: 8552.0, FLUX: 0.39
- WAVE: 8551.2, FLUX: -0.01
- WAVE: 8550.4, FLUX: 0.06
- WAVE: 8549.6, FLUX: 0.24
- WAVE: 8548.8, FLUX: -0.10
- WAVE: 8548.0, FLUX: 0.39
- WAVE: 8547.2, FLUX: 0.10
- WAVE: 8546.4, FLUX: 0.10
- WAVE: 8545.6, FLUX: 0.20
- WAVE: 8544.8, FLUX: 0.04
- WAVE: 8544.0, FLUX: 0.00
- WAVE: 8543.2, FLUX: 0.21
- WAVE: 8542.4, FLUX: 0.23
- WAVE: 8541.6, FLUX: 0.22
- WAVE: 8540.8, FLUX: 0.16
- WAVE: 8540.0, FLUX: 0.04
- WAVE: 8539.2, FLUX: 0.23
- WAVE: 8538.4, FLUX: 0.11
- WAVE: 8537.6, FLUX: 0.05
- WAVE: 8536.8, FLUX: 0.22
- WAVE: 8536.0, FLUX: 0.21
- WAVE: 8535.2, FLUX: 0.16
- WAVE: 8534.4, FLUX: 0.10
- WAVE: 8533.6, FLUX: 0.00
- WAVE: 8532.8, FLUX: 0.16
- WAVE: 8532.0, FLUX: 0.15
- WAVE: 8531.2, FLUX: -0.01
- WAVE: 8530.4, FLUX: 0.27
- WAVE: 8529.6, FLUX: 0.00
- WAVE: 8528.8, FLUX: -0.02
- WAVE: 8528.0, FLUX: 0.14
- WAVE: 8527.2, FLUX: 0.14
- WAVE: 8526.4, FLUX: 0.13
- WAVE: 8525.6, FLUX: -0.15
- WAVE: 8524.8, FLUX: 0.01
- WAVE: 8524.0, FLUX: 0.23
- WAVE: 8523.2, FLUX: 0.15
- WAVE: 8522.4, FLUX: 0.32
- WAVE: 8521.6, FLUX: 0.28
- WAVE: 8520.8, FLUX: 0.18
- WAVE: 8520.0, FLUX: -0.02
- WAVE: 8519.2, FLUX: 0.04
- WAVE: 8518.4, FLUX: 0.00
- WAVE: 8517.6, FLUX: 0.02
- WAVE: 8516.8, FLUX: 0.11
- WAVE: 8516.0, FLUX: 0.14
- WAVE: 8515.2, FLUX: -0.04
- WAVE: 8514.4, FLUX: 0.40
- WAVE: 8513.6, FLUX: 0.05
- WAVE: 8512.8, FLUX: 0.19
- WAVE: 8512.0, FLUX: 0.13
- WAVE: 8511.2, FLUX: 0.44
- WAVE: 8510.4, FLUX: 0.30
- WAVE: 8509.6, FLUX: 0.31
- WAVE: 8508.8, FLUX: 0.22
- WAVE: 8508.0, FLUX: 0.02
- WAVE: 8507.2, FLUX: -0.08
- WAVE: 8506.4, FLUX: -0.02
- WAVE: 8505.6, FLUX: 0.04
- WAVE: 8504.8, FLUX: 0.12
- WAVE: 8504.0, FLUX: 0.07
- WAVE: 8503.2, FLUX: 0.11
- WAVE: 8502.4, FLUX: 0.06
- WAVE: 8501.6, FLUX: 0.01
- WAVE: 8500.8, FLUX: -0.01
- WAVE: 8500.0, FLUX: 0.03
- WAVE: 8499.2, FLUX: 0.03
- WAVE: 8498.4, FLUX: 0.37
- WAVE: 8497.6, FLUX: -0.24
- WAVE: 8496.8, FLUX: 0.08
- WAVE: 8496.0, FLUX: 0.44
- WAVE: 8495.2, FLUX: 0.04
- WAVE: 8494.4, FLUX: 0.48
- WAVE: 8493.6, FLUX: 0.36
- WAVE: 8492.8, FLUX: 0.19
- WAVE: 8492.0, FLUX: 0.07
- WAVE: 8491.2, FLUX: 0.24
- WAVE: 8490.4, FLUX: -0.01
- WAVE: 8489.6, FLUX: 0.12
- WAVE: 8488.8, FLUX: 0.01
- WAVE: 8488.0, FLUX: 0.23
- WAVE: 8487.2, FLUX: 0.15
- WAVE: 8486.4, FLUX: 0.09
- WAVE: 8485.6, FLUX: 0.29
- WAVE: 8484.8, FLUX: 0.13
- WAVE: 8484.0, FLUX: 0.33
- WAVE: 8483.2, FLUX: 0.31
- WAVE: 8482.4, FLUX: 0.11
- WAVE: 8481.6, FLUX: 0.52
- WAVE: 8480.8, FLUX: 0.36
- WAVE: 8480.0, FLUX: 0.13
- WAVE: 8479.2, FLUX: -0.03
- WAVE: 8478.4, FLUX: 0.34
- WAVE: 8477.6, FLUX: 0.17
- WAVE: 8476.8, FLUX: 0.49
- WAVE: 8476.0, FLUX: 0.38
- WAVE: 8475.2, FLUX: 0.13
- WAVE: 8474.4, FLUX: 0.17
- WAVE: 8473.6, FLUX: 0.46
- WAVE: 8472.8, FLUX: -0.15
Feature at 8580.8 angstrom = Hgamma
